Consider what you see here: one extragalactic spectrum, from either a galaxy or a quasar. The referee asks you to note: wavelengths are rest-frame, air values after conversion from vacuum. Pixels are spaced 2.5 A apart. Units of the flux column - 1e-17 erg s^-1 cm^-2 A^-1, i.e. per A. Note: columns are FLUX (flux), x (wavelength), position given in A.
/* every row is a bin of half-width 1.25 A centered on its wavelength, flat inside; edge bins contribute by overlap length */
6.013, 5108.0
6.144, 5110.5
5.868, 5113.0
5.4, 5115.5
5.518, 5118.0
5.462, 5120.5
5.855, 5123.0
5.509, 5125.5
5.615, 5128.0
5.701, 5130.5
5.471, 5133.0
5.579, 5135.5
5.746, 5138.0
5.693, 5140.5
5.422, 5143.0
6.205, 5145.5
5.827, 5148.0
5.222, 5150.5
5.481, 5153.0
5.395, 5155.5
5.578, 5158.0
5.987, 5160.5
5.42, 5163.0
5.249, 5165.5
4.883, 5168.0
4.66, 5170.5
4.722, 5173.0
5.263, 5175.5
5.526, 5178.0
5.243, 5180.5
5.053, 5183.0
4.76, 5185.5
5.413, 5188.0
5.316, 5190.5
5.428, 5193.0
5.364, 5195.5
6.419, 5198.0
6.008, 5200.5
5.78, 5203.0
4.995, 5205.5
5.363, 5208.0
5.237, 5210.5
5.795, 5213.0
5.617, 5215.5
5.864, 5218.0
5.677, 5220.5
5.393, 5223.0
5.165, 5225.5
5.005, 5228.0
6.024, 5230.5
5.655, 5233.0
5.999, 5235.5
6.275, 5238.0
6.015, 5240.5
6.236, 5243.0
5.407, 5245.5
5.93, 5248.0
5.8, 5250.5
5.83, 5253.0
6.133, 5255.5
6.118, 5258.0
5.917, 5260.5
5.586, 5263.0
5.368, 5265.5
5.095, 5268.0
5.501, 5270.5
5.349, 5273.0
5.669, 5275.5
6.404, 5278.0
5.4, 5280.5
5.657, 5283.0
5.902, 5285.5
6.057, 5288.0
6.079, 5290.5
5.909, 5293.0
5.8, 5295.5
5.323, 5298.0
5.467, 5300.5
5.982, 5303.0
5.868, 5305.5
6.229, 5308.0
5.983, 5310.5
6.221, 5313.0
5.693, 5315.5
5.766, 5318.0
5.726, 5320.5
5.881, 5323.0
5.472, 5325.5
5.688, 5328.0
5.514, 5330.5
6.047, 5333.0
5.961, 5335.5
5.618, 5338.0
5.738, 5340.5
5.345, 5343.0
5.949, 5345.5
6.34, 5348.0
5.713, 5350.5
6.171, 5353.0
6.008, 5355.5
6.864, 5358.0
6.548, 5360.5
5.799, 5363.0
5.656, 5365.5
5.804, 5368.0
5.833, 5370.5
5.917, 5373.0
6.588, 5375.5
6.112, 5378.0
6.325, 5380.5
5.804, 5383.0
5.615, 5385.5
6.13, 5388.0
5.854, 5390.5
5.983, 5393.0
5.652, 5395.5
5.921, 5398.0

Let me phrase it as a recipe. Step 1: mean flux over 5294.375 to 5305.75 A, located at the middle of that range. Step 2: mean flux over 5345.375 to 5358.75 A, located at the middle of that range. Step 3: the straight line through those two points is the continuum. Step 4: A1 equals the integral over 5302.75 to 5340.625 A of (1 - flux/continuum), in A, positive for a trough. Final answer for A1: 0.2 A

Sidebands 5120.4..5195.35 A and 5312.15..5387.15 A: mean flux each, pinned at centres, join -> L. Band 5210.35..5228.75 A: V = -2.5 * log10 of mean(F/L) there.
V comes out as 0.02 mag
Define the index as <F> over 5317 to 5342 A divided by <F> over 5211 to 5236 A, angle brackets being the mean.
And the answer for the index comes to 1.0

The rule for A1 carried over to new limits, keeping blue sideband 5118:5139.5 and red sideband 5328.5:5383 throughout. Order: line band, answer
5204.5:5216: 0.7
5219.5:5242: 0.3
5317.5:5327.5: 0.4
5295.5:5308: 0.4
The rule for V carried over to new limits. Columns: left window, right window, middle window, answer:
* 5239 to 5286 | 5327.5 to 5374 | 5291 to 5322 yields 0.00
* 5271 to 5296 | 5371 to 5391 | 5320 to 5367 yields 0.01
